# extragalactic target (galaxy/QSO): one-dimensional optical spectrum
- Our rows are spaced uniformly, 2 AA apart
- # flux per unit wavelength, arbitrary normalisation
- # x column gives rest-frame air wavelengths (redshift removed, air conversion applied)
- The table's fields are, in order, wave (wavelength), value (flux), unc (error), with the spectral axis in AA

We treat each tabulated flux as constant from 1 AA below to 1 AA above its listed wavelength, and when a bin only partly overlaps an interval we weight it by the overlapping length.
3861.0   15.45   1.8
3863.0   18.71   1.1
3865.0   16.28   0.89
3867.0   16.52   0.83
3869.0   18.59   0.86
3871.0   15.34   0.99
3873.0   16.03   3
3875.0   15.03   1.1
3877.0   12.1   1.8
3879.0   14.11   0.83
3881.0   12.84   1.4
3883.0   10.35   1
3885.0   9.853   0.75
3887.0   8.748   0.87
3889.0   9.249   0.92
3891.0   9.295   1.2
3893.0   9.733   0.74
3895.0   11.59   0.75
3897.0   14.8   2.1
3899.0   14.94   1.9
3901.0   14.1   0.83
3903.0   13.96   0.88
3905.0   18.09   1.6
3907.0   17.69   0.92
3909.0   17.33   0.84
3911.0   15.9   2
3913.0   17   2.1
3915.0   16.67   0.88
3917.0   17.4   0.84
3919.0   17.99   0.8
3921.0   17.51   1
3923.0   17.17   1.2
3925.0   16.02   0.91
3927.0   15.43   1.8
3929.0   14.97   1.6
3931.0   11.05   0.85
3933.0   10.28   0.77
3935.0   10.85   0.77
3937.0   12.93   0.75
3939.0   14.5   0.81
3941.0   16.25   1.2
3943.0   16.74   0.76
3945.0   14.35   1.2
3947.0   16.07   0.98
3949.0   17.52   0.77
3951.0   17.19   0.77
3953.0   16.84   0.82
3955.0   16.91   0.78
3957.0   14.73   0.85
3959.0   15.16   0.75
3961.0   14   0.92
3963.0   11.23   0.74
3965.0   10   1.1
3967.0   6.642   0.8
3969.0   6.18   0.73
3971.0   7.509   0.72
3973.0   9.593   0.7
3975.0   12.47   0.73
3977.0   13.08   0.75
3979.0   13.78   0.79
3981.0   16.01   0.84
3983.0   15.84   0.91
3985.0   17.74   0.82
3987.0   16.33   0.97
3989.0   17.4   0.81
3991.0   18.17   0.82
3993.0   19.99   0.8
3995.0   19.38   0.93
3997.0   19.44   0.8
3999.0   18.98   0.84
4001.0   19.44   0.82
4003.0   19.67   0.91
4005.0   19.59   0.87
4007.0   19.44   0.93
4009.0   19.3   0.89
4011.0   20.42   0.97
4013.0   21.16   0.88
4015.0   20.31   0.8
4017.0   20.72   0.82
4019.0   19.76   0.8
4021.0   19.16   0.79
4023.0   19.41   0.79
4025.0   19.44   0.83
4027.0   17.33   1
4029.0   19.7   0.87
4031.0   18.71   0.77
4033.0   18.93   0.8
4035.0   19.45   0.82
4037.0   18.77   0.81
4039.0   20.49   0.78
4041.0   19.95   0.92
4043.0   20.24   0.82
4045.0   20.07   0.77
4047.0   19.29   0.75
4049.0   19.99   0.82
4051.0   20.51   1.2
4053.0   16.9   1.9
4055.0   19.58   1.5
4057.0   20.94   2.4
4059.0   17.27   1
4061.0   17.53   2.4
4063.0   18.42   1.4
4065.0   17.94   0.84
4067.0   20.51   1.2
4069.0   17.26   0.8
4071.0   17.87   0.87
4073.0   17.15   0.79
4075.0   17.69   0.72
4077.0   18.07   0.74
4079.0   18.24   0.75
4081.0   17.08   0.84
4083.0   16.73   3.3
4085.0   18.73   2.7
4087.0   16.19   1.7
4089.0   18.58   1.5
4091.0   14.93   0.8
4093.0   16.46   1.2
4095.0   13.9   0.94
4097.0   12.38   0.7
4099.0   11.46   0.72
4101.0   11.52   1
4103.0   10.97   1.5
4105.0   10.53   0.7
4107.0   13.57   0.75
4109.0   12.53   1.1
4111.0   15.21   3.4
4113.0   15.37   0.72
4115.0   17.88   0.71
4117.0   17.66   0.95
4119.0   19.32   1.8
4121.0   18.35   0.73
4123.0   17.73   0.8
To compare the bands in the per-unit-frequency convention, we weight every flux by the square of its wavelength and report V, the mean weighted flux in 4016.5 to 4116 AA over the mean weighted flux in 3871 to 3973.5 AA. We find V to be 1.35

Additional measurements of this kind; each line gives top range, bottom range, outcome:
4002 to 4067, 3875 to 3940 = 1.49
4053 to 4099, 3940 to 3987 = 1.33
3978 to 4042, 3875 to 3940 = 1.43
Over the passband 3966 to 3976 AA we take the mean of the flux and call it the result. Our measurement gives 8.48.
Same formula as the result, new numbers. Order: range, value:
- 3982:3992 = 17.1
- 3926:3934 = 12.9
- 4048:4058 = 19.6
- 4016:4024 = 19.8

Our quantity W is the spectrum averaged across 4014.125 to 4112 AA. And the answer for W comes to 17.5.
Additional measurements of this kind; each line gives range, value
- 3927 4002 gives 14.6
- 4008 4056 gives 19.6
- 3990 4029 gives 19.5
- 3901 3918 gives 16.6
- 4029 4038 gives 19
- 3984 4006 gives 18.7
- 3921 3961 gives 15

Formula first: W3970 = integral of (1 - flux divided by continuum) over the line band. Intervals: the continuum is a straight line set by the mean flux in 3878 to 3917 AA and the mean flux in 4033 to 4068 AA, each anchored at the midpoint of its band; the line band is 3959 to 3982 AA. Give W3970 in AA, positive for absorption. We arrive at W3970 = 7.30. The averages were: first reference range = 13.6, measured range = 11.1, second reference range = 19.3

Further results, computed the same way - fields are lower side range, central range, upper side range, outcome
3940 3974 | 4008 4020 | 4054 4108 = -4.5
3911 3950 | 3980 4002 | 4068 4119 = -3.8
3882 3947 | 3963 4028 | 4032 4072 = 2.3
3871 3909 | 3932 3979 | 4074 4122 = 2.5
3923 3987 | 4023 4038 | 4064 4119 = -4.1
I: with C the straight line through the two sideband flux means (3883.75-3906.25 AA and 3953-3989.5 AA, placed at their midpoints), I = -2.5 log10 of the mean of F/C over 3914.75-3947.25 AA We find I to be -0.19 mag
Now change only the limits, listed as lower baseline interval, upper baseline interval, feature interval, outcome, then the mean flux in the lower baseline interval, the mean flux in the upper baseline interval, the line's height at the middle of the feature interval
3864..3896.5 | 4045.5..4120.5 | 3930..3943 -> 0.080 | 12.9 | 16.7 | 13.9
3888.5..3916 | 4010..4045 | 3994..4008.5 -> -0.049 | 14.4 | 19.7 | 18.6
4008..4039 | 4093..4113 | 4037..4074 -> -0.132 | 19.5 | 12.8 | 16.8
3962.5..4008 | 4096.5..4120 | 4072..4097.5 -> -0.170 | 15.2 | 14.1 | 14.3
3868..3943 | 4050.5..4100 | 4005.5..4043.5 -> -0.197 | 14.2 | 17.3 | 16.4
